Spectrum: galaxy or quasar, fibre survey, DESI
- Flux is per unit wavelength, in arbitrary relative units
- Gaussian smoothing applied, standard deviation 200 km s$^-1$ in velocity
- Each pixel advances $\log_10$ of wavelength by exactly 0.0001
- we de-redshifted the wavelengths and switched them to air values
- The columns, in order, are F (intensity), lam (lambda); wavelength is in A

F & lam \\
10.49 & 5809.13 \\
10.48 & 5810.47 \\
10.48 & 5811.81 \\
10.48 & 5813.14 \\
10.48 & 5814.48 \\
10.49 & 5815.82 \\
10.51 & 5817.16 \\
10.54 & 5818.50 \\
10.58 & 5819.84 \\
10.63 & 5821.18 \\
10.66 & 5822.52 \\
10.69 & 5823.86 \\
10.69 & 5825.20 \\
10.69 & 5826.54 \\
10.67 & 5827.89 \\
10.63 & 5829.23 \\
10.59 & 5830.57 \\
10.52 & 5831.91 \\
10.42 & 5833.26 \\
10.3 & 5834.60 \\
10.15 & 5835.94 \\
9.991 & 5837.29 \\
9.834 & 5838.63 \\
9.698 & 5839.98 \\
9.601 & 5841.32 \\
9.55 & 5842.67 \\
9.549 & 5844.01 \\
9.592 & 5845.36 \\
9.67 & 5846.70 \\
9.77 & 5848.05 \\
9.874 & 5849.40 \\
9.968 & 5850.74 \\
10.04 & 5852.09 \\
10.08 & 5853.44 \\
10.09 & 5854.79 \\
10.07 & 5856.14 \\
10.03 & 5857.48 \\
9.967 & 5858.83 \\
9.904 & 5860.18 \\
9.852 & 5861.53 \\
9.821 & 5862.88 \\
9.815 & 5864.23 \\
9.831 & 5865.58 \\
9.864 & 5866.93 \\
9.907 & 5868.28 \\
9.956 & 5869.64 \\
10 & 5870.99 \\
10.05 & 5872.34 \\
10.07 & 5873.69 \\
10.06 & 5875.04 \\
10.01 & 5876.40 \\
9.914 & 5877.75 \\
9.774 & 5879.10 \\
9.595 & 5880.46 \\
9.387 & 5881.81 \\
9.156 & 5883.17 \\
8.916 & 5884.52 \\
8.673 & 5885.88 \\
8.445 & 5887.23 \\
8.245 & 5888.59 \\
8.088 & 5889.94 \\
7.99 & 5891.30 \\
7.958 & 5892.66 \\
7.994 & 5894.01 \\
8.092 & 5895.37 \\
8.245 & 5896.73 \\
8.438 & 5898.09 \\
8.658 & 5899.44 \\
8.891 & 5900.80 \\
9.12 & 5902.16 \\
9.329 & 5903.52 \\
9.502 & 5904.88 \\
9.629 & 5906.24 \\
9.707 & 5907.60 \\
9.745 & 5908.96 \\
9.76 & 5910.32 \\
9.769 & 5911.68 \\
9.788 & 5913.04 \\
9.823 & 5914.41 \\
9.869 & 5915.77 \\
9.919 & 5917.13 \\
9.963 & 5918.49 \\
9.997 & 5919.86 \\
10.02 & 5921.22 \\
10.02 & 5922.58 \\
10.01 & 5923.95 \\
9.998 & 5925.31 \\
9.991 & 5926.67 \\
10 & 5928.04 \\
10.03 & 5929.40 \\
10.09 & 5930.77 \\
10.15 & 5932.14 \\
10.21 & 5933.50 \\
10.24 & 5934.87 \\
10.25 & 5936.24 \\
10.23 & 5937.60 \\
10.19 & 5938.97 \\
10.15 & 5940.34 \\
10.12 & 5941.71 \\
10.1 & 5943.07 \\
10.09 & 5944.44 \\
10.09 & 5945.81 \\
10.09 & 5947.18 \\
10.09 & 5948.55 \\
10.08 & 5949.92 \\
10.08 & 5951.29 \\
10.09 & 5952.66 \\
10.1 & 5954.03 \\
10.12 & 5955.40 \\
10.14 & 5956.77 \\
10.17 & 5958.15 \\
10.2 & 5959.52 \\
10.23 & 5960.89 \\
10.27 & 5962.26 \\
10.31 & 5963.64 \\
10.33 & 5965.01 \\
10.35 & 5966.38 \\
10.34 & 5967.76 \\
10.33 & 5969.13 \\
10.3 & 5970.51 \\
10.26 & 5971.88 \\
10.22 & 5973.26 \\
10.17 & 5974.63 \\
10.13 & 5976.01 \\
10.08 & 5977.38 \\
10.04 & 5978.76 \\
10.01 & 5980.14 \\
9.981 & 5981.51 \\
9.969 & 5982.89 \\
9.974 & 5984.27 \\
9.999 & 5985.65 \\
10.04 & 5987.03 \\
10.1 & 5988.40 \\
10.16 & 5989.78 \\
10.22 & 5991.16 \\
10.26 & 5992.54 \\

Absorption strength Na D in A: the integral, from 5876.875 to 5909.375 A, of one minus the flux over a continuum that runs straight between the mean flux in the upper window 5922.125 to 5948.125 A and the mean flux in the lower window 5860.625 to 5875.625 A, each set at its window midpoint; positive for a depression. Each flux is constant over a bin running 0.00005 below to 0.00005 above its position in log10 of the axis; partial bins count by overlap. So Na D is 3.6 A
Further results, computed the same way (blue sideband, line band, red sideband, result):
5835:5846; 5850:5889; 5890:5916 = -1.21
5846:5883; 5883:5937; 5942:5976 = 3.58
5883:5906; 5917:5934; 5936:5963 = -1.03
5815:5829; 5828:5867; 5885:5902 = -0.74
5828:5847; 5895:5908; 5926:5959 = 1.44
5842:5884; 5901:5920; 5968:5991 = 0.53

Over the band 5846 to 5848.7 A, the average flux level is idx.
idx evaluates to 9.73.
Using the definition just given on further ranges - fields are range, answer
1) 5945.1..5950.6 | 10.1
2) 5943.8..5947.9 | 10.1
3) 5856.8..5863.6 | 9.92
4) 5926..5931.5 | 10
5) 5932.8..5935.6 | 10.2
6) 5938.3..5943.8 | 10.1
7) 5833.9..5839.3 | 10.1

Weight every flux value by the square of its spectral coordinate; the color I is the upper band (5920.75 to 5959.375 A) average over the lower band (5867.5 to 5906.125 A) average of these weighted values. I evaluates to 1.13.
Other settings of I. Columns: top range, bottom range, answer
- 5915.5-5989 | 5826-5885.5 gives 1.05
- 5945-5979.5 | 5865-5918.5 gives 1.12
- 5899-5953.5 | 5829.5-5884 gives 1.02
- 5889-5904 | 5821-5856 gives 0.85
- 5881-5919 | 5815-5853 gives 0.91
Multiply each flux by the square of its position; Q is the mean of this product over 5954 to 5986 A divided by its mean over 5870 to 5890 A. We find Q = 1.11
